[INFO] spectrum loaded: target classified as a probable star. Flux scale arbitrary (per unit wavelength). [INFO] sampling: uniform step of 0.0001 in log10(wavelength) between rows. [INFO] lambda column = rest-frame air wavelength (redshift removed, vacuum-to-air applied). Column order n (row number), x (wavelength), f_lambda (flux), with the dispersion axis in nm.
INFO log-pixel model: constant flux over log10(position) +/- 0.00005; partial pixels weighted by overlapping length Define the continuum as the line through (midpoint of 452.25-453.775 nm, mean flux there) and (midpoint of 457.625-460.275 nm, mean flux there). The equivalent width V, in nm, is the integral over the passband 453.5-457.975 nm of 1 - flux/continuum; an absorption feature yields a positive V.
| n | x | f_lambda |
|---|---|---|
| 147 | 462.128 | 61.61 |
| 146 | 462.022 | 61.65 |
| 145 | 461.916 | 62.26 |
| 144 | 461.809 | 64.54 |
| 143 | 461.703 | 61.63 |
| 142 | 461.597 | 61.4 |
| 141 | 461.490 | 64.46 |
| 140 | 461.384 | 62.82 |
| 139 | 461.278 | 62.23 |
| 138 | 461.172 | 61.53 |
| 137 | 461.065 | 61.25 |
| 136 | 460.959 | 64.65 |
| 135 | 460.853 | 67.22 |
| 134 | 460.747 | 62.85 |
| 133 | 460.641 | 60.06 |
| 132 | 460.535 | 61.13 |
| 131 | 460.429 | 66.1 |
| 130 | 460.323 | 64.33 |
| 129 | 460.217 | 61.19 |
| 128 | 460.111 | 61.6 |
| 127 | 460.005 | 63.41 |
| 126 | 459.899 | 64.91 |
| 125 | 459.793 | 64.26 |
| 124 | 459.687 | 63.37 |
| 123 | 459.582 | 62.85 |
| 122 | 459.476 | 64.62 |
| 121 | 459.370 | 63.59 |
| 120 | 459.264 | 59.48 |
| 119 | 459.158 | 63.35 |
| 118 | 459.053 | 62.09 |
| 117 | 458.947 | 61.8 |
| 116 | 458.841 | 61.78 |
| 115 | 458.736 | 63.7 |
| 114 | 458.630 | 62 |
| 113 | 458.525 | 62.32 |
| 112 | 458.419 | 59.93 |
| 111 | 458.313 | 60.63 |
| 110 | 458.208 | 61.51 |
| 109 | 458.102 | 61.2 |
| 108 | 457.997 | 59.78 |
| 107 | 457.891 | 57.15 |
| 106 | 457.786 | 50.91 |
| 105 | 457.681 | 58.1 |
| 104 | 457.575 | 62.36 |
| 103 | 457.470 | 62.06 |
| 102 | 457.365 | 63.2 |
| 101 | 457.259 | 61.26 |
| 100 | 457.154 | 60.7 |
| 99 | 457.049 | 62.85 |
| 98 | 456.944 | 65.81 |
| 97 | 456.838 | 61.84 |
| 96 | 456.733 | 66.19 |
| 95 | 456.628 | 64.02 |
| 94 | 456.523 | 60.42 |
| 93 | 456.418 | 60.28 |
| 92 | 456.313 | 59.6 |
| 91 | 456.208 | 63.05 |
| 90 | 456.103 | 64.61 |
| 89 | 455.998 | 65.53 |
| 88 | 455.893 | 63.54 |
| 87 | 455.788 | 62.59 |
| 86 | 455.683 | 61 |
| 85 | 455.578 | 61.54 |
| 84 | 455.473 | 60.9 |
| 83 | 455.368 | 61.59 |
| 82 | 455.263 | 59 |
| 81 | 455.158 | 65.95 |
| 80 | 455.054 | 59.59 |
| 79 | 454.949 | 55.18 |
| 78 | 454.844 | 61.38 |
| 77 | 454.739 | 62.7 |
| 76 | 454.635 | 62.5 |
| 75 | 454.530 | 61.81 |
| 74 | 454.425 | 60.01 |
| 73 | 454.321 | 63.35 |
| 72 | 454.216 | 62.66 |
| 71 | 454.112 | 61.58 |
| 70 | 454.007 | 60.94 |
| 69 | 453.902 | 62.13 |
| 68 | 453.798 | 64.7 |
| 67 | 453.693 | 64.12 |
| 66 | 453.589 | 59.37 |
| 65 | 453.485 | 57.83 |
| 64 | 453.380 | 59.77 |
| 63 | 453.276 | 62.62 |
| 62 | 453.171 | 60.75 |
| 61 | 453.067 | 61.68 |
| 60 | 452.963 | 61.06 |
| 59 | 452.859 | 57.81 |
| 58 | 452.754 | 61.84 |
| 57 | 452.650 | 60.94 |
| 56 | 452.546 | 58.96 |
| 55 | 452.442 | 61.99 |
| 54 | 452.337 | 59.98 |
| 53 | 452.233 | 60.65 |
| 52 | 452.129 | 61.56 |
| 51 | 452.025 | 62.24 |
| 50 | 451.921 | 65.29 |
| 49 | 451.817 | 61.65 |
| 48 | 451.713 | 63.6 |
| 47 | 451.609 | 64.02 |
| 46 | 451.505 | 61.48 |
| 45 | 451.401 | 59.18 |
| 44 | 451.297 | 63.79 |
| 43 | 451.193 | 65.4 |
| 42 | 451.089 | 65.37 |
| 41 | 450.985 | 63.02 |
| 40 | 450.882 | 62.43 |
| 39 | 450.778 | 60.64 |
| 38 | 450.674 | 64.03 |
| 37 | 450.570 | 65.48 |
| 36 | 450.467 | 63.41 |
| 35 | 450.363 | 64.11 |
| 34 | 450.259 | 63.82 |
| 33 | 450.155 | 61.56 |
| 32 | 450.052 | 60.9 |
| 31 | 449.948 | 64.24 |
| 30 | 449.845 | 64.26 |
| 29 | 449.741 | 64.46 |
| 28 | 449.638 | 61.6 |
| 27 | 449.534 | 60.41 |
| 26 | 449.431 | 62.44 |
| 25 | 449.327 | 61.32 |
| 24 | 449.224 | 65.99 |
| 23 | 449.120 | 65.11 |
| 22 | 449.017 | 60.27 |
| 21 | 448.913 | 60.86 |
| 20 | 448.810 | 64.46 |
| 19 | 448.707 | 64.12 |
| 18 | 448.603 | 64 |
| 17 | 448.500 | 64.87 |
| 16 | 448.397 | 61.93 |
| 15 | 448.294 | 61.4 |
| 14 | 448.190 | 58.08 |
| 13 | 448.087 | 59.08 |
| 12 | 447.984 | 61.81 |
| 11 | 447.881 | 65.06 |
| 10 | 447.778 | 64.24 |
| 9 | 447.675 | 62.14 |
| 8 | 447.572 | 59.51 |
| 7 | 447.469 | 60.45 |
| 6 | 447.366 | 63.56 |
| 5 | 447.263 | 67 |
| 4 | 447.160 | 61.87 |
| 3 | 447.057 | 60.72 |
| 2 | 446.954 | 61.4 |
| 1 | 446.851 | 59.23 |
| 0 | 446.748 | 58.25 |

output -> -0.040 nm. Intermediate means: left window 60.7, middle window 61.6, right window 61.4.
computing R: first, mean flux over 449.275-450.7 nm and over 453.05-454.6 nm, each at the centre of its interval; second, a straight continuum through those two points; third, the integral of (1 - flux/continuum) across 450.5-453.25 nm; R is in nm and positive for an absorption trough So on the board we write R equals 0.008 nm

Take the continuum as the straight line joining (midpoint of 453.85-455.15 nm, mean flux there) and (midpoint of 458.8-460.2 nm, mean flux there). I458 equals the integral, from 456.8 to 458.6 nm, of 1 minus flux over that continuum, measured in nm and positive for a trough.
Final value 0.05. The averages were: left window 61.3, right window 62.8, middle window 60.7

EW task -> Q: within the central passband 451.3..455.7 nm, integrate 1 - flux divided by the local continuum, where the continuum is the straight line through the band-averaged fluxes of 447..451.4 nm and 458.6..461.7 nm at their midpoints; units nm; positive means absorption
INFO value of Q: 0.10 nm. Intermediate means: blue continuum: 62.8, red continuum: 62.9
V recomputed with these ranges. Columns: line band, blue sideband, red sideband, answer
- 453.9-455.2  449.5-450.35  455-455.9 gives 0.01 nm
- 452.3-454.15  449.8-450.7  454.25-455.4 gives 0.03 nm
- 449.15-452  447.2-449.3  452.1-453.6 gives -0.07 nm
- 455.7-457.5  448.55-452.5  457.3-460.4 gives -0.02 nm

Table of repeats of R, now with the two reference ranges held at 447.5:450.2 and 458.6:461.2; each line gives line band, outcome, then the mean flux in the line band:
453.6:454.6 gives 0.01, 62.2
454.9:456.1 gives 0.02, 61.6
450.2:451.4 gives -0.02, 63.5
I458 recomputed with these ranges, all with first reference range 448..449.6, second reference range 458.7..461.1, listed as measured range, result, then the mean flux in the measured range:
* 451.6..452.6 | 0.01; 61.9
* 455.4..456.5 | 0.01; 62.2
